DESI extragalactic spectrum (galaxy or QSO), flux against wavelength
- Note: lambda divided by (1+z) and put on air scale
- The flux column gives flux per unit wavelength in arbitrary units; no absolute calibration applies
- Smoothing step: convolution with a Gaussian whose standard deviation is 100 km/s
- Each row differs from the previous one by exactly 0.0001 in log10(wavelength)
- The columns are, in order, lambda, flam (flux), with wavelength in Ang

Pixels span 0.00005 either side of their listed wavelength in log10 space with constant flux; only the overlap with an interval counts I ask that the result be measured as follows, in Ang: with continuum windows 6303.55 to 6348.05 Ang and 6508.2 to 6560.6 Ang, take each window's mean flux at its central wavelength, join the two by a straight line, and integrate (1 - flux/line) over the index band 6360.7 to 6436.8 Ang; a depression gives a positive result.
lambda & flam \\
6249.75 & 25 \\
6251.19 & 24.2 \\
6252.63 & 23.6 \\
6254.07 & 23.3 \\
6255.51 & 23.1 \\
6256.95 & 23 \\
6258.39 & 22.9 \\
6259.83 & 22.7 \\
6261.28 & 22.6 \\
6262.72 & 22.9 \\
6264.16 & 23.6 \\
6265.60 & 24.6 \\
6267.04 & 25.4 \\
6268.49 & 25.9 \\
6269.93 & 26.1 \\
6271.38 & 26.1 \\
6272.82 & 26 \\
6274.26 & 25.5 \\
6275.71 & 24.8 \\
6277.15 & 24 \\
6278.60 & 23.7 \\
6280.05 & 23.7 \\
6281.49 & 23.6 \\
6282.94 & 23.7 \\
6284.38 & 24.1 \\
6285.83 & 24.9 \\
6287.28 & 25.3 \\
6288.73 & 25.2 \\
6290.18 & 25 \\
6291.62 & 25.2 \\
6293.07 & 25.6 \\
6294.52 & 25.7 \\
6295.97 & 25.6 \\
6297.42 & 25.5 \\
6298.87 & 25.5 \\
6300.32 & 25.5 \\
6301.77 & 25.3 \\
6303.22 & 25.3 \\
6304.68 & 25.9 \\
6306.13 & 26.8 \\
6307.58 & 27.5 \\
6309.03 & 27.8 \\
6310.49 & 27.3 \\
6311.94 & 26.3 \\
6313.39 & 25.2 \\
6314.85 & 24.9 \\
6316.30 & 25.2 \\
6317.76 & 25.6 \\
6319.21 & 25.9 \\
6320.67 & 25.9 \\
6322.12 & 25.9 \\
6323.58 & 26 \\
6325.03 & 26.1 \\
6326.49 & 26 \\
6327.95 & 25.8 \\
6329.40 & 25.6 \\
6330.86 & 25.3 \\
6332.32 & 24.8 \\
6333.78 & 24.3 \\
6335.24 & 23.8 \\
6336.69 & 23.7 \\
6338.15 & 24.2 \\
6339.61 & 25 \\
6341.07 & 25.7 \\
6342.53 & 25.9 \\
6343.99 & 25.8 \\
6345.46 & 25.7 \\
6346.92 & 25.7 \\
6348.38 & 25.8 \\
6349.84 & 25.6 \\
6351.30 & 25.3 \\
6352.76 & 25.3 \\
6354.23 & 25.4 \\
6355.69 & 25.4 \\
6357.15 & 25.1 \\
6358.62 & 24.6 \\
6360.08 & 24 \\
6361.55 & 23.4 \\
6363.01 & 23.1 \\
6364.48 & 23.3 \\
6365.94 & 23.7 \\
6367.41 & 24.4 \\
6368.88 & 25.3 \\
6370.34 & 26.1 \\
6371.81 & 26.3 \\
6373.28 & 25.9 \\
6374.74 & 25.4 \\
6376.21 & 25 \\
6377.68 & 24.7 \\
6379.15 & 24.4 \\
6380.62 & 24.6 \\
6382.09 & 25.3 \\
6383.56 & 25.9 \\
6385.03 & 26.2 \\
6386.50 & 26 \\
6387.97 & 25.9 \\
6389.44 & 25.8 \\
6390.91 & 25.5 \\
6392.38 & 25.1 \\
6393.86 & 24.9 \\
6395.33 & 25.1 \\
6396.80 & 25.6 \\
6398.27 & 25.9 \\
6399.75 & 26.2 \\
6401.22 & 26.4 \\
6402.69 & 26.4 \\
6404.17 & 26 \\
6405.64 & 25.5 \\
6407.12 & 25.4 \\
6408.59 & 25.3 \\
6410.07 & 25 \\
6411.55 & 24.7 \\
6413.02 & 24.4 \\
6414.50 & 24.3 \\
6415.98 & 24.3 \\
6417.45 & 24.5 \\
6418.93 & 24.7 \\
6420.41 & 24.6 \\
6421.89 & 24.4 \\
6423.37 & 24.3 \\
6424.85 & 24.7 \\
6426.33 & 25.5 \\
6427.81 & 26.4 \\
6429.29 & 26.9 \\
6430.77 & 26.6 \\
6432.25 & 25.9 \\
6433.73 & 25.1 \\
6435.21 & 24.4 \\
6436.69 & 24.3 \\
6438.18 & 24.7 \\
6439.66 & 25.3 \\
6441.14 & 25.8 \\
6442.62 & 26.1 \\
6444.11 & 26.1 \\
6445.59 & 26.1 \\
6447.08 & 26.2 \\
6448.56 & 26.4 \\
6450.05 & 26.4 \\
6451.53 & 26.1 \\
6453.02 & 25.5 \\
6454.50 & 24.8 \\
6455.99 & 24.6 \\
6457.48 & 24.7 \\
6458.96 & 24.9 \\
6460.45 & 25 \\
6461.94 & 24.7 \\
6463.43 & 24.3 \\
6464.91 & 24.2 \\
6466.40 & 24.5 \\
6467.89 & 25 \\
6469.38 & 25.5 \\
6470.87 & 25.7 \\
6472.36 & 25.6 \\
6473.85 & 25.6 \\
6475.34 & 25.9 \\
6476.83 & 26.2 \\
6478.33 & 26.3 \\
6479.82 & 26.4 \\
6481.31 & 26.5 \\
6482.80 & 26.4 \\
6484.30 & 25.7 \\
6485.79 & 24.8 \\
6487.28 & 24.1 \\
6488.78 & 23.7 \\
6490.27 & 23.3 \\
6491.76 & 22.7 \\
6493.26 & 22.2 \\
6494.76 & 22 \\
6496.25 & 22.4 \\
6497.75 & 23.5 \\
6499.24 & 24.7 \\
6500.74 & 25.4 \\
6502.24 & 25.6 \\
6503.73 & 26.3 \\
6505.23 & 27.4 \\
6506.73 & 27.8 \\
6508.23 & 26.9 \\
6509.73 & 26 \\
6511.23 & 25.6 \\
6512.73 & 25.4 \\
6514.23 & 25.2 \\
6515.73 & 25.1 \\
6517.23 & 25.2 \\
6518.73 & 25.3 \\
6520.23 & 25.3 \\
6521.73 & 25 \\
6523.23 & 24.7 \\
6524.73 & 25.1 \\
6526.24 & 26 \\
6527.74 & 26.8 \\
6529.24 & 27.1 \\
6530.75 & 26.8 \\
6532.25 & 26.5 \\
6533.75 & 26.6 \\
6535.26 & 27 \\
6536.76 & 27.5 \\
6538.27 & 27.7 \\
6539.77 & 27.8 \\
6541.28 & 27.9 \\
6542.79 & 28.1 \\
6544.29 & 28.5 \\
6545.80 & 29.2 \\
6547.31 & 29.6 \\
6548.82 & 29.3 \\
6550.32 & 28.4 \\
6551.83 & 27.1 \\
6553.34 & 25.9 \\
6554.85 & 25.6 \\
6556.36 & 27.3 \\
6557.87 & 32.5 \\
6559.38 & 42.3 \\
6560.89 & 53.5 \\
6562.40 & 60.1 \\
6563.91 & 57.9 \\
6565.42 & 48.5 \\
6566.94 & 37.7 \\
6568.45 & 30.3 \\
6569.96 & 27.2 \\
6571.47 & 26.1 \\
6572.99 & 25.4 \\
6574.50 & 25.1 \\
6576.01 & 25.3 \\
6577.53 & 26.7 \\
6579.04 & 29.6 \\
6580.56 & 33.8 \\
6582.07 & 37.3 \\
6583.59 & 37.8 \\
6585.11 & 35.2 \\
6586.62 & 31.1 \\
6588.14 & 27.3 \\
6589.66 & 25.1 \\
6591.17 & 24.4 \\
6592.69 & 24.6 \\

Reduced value 3.29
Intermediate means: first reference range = 25.6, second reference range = 27.6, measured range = 25.2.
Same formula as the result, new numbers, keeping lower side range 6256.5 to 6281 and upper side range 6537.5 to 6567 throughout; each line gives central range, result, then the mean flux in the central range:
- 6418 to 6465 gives 8.1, 25.3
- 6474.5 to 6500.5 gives 6.2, 24.5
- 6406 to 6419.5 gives 2.2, 24.8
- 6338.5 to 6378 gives 3.6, 25.1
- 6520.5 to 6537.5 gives 3.8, 26.3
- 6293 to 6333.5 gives 0.2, 25.8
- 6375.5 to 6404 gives 3.2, 25.5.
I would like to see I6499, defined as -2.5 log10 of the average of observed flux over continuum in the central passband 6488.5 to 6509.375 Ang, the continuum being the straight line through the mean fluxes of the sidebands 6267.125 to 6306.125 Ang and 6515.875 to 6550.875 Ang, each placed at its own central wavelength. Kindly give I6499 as 0.09 mag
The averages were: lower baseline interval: 25.1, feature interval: 24.6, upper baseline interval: 27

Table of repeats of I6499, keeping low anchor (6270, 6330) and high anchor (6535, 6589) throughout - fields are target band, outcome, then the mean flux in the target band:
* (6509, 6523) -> 0.23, 25.3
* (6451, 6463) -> 0.19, 25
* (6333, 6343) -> 0.08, 24.6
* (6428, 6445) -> 0.14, 25.6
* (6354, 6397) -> 0.10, 25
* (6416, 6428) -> 0.16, 24.8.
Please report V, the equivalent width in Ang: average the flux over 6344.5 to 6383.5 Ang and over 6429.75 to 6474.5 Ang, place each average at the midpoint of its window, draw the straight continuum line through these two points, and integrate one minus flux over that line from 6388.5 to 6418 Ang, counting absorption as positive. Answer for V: -0.2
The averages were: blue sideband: 25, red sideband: 25.3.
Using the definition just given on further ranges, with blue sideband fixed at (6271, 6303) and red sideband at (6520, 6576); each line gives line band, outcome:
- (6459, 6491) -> 4.41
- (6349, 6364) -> 1.04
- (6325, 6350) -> 0.85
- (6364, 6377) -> 0.87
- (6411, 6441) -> 3.32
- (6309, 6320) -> -0.13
